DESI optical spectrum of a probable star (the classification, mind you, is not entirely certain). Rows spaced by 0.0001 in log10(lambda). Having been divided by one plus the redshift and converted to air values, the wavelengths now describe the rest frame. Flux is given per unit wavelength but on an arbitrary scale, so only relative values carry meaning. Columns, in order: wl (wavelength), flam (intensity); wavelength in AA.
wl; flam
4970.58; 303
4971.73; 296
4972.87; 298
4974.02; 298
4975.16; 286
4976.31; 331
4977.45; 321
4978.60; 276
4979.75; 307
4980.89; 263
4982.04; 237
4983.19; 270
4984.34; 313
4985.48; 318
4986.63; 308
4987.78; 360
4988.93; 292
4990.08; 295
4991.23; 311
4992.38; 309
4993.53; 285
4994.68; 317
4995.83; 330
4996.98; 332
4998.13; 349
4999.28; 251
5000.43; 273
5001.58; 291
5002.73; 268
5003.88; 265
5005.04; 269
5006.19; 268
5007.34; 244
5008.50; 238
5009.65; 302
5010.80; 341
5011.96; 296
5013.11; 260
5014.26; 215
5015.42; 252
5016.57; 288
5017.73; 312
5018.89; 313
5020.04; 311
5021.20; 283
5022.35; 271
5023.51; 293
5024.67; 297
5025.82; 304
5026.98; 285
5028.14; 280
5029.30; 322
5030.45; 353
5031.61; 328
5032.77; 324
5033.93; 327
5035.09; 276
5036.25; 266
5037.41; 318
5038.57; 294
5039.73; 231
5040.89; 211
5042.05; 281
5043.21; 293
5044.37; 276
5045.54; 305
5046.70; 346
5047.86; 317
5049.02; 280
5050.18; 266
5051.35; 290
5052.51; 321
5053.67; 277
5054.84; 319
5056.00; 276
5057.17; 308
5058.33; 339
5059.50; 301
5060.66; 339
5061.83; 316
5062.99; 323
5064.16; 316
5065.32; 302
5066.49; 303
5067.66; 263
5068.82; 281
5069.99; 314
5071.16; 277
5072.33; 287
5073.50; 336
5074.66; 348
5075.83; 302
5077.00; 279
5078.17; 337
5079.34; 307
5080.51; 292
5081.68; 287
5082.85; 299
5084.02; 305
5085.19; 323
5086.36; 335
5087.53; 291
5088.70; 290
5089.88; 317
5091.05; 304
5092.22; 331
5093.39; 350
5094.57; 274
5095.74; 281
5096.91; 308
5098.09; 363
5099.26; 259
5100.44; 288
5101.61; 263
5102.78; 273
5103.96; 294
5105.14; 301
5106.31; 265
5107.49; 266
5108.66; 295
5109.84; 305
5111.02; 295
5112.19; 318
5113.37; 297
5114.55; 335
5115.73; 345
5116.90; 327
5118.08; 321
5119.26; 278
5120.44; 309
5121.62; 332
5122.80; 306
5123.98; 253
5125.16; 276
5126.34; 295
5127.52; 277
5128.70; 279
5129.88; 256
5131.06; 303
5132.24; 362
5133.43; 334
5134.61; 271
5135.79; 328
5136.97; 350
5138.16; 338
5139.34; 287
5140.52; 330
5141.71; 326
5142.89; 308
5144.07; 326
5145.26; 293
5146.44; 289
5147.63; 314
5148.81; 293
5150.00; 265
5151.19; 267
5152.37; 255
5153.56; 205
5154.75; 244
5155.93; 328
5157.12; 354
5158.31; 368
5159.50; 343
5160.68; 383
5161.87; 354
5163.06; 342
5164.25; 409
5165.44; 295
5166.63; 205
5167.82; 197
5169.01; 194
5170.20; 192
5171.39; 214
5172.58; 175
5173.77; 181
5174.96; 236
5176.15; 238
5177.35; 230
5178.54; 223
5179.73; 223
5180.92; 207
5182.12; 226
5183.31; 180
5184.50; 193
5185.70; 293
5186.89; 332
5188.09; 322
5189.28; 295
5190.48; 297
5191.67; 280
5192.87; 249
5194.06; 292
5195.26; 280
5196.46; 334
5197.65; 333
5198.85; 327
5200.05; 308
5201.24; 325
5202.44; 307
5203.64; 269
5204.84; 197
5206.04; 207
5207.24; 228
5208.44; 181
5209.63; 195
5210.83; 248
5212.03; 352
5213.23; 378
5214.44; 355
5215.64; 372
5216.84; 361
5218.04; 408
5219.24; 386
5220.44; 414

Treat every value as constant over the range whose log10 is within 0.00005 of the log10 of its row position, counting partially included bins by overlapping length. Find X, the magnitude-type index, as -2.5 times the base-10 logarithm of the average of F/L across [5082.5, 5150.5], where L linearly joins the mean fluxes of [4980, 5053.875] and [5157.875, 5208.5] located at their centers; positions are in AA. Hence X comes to -0.10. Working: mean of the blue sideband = 292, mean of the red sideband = 267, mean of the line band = 303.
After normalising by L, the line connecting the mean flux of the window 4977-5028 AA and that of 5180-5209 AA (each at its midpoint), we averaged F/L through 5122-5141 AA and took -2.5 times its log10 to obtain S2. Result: -0.10 mag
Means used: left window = 290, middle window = 303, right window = 269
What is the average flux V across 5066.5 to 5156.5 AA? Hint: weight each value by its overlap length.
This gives 300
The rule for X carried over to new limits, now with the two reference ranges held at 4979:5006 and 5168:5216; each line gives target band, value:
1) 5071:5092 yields -0.10 mag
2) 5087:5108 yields -0.07 mag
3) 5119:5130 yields -0.06 mag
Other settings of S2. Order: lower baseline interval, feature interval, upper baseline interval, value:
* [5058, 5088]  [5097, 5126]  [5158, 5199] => -0.020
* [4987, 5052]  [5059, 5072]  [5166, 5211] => -0.085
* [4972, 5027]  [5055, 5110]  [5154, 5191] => -0.085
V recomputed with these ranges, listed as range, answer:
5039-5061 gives 293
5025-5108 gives 300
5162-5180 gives 240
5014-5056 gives 293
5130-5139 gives 322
